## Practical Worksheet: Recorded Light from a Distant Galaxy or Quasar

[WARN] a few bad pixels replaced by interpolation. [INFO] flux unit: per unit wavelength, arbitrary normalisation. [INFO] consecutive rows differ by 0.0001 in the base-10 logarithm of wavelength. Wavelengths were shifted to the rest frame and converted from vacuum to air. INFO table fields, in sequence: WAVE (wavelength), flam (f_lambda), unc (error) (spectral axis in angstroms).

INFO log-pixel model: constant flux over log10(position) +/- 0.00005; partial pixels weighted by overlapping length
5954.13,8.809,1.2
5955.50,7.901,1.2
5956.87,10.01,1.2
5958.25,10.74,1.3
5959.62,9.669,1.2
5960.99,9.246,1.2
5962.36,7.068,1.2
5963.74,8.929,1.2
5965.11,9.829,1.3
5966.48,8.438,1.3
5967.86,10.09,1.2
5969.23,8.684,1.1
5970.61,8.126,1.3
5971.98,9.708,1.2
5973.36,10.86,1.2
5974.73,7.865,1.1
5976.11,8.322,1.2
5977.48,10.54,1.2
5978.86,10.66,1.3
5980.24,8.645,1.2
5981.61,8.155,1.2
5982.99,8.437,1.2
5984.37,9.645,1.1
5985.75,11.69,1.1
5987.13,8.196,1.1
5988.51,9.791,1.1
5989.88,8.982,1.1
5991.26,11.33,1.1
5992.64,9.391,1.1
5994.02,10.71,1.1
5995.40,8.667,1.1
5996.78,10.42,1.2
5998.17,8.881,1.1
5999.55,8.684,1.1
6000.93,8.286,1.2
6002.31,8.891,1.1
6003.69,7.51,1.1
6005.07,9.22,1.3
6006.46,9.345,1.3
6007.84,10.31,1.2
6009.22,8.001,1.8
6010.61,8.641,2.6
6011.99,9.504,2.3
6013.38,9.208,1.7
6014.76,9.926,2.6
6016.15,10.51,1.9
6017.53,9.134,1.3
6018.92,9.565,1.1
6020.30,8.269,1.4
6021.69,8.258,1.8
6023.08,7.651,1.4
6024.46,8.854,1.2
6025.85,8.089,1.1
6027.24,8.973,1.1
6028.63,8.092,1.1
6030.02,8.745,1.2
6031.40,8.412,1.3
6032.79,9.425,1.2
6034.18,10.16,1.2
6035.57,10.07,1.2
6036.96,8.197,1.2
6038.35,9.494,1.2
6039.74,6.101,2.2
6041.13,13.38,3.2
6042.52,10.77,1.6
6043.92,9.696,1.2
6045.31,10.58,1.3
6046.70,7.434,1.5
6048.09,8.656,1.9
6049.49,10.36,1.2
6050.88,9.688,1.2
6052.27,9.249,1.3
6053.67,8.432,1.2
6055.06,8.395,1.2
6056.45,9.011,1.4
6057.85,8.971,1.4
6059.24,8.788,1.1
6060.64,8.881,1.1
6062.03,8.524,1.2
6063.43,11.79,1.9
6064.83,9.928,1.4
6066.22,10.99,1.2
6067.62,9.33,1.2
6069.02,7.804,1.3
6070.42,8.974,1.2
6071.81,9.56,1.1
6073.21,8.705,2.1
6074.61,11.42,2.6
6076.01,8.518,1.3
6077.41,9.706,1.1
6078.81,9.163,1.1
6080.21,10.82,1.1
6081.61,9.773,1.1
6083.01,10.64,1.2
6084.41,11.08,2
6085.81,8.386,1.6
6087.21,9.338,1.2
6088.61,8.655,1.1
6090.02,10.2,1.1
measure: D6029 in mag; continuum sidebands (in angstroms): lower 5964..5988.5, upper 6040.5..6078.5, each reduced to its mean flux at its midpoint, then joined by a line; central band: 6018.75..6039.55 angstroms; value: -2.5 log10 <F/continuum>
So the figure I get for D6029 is 0.08 mag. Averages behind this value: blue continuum 9.3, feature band 8.73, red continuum 9.53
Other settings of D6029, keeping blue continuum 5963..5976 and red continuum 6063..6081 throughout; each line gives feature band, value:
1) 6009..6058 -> 0.043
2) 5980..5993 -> -0.028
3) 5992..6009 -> 0.016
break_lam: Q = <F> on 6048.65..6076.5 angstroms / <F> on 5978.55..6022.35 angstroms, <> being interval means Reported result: 1.01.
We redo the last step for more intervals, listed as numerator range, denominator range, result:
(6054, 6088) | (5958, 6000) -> 1.02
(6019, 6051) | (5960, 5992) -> 0.98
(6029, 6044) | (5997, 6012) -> 1.07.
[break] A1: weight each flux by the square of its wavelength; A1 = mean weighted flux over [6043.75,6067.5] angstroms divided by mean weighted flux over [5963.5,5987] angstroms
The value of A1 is 1.03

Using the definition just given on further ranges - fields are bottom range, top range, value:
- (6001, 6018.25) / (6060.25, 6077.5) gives 1.06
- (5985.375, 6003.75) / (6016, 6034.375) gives 0.94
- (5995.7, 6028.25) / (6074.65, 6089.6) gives 1.11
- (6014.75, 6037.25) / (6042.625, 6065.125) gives 1.05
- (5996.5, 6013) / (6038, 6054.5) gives 1.07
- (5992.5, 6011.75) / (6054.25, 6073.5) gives 1.04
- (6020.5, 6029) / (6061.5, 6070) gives 1.18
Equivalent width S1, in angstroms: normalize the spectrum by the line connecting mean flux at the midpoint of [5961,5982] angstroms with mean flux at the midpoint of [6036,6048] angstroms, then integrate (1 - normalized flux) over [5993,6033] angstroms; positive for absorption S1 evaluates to 1.4 angstroms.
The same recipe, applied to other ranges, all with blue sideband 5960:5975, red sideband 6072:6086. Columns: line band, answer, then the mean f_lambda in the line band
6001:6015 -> 0.51 angstroms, 9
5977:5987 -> -0.48 angstroms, 9.57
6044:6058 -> 0.79 angstroms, 9.11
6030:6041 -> 0.55 angstroms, 9.07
